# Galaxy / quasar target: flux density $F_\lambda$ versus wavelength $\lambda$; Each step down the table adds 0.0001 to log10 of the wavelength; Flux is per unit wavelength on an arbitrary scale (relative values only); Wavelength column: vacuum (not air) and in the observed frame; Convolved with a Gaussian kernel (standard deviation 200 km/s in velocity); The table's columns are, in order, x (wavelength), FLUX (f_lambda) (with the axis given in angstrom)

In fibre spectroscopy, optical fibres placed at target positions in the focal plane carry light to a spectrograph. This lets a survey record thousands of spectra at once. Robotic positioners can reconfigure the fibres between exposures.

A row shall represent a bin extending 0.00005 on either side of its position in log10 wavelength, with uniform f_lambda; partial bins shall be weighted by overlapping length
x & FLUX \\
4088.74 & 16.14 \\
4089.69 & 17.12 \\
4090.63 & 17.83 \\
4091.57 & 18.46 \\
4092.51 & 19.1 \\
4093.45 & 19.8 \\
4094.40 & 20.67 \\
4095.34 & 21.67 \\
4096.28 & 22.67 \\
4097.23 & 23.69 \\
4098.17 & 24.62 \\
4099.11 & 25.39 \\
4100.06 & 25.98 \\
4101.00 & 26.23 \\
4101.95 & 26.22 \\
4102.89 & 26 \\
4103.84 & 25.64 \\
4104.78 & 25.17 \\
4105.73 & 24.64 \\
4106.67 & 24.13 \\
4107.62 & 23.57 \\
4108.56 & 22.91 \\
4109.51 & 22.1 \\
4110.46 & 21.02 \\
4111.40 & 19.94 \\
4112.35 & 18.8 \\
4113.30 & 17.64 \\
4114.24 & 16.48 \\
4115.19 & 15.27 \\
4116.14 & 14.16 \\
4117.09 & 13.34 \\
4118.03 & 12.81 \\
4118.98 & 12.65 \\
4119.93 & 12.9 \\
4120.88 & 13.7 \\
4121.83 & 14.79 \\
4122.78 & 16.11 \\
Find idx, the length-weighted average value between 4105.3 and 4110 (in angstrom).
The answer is 23.5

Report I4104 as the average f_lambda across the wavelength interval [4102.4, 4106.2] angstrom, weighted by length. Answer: 25.4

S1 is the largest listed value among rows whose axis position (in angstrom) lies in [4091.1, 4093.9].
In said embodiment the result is 19.8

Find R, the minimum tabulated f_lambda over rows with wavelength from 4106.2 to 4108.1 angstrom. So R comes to 23.57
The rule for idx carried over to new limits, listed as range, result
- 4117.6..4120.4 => 12.8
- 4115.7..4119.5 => 13.2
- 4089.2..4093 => 18.1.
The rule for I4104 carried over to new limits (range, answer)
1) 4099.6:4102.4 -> 26.1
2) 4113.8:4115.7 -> 15.8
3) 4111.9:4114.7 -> 17.7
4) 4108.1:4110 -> 22.4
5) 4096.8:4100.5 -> 24.9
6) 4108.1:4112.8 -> 20.9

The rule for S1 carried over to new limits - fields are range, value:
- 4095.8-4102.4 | 26.23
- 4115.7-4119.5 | 14.16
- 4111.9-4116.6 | 18.8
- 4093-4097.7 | 23.69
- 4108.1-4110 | 22.91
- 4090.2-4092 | 18.46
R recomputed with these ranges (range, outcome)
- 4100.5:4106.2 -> 24.64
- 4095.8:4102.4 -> 22.67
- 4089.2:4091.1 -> 17.12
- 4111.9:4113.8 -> 17.64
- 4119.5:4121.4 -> 12.9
